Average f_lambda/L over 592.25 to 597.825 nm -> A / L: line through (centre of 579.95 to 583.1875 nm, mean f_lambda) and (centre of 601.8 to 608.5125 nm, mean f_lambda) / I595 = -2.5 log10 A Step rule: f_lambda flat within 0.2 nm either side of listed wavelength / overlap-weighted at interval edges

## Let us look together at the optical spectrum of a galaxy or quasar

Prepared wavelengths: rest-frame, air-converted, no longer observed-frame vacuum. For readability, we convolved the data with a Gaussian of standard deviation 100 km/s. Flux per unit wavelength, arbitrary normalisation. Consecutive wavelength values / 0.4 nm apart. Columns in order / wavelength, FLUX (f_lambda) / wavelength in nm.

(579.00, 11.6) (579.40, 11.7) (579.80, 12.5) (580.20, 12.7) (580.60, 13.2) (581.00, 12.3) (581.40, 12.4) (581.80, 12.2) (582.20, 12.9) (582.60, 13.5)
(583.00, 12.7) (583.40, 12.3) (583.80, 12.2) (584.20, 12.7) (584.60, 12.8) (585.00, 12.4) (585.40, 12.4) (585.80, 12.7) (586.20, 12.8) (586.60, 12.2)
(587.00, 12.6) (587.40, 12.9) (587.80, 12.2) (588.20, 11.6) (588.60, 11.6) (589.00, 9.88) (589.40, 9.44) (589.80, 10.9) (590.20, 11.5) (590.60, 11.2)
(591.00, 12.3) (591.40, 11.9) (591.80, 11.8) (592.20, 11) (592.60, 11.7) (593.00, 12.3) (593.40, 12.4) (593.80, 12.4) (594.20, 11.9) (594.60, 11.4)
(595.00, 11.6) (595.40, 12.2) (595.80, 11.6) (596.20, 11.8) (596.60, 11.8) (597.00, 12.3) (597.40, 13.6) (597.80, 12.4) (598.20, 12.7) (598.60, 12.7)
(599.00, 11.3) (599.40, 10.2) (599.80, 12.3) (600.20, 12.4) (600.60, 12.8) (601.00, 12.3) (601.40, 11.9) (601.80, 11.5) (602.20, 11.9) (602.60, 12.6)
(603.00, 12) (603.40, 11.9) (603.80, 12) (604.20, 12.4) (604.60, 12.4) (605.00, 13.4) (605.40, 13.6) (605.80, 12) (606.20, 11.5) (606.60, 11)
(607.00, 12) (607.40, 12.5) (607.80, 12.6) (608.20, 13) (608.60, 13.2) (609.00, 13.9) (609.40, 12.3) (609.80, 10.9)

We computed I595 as 0.04 mag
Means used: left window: 12.7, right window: 12.3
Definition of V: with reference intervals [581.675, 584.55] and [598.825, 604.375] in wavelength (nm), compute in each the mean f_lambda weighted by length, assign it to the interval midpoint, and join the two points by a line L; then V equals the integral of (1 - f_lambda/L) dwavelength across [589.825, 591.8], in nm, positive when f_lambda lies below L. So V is 0.11 nm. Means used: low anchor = 12.7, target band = 11.7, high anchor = 12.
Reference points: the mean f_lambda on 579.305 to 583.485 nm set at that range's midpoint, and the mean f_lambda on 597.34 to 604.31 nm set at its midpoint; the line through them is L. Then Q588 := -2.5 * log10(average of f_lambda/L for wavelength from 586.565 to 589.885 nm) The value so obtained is 0.089 mag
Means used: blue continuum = 12.6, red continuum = 12.1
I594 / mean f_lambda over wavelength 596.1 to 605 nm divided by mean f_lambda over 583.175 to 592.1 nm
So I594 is 1.02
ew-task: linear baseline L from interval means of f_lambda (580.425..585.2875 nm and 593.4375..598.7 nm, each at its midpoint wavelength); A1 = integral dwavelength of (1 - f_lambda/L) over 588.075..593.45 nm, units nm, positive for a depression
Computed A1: 0.43 nm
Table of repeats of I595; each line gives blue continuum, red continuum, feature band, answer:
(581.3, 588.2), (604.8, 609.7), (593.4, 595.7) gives 0.06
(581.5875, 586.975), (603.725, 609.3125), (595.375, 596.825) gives 0.07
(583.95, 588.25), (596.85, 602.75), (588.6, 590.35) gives 0.18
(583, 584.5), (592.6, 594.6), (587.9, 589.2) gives 0.11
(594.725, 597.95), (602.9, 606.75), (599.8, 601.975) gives 0.00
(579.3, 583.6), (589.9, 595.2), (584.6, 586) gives -0.02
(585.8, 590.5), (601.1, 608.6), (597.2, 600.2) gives -0.01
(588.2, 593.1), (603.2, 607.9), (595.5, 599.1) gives -0.05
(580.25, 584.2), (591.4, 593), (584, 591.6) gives 0.02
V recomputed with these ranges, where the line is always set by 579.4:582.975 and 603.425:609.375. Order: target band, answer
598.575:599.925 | 0.12 nm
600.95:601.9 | 0.05 nm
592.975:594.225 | 0.03 nm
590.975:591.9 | 0.05 nm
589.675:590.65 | 0.11 nm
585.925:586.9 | 0.01 nm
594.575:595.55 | 0.06 nm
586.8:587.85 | 0.00 nm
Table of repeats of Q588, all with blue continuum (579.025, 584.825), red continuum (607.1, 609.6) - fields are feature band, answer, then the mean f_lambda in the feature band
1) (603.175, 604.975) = 0.046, 12.3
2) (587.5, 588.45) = 0.056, 12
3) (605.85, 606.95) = 0.125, 11.5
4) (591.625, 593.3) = 0.084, 11.7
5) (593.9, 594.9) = 0.088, 11.7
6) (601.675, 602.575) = 0.080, 11.9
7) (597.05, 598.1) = -0.011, 12.9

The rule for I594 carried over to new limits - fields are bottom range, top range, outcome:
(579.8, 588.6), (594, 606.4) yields 0.97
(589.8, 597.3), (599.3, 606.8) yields 1.03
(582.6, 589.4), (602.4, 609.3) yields 1.02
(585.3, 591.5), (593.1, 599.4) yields 1.03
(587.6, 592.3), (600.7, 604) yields 1.07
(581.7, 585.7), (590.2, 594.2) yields 0.94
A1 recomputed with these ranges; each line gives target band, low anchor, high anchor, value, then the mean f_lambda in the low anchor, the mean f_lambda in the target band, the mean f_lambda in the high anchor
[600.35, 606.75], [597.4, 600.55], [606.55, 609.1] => 0.10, 12.1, 12.2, 12.6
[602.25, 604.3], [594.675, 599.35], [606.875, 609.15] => 0.06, 12.1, 12.1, 12.9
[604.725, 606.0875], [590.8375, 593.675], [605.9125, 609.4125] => -0.06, 11.9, 12.9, 12.4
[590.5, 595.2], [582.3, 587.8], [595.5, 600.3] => 0.18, 12.6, 11.8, 12.1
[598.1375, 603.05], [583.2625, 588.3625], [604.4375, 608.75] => 0.17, 12.5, 12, 12.5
